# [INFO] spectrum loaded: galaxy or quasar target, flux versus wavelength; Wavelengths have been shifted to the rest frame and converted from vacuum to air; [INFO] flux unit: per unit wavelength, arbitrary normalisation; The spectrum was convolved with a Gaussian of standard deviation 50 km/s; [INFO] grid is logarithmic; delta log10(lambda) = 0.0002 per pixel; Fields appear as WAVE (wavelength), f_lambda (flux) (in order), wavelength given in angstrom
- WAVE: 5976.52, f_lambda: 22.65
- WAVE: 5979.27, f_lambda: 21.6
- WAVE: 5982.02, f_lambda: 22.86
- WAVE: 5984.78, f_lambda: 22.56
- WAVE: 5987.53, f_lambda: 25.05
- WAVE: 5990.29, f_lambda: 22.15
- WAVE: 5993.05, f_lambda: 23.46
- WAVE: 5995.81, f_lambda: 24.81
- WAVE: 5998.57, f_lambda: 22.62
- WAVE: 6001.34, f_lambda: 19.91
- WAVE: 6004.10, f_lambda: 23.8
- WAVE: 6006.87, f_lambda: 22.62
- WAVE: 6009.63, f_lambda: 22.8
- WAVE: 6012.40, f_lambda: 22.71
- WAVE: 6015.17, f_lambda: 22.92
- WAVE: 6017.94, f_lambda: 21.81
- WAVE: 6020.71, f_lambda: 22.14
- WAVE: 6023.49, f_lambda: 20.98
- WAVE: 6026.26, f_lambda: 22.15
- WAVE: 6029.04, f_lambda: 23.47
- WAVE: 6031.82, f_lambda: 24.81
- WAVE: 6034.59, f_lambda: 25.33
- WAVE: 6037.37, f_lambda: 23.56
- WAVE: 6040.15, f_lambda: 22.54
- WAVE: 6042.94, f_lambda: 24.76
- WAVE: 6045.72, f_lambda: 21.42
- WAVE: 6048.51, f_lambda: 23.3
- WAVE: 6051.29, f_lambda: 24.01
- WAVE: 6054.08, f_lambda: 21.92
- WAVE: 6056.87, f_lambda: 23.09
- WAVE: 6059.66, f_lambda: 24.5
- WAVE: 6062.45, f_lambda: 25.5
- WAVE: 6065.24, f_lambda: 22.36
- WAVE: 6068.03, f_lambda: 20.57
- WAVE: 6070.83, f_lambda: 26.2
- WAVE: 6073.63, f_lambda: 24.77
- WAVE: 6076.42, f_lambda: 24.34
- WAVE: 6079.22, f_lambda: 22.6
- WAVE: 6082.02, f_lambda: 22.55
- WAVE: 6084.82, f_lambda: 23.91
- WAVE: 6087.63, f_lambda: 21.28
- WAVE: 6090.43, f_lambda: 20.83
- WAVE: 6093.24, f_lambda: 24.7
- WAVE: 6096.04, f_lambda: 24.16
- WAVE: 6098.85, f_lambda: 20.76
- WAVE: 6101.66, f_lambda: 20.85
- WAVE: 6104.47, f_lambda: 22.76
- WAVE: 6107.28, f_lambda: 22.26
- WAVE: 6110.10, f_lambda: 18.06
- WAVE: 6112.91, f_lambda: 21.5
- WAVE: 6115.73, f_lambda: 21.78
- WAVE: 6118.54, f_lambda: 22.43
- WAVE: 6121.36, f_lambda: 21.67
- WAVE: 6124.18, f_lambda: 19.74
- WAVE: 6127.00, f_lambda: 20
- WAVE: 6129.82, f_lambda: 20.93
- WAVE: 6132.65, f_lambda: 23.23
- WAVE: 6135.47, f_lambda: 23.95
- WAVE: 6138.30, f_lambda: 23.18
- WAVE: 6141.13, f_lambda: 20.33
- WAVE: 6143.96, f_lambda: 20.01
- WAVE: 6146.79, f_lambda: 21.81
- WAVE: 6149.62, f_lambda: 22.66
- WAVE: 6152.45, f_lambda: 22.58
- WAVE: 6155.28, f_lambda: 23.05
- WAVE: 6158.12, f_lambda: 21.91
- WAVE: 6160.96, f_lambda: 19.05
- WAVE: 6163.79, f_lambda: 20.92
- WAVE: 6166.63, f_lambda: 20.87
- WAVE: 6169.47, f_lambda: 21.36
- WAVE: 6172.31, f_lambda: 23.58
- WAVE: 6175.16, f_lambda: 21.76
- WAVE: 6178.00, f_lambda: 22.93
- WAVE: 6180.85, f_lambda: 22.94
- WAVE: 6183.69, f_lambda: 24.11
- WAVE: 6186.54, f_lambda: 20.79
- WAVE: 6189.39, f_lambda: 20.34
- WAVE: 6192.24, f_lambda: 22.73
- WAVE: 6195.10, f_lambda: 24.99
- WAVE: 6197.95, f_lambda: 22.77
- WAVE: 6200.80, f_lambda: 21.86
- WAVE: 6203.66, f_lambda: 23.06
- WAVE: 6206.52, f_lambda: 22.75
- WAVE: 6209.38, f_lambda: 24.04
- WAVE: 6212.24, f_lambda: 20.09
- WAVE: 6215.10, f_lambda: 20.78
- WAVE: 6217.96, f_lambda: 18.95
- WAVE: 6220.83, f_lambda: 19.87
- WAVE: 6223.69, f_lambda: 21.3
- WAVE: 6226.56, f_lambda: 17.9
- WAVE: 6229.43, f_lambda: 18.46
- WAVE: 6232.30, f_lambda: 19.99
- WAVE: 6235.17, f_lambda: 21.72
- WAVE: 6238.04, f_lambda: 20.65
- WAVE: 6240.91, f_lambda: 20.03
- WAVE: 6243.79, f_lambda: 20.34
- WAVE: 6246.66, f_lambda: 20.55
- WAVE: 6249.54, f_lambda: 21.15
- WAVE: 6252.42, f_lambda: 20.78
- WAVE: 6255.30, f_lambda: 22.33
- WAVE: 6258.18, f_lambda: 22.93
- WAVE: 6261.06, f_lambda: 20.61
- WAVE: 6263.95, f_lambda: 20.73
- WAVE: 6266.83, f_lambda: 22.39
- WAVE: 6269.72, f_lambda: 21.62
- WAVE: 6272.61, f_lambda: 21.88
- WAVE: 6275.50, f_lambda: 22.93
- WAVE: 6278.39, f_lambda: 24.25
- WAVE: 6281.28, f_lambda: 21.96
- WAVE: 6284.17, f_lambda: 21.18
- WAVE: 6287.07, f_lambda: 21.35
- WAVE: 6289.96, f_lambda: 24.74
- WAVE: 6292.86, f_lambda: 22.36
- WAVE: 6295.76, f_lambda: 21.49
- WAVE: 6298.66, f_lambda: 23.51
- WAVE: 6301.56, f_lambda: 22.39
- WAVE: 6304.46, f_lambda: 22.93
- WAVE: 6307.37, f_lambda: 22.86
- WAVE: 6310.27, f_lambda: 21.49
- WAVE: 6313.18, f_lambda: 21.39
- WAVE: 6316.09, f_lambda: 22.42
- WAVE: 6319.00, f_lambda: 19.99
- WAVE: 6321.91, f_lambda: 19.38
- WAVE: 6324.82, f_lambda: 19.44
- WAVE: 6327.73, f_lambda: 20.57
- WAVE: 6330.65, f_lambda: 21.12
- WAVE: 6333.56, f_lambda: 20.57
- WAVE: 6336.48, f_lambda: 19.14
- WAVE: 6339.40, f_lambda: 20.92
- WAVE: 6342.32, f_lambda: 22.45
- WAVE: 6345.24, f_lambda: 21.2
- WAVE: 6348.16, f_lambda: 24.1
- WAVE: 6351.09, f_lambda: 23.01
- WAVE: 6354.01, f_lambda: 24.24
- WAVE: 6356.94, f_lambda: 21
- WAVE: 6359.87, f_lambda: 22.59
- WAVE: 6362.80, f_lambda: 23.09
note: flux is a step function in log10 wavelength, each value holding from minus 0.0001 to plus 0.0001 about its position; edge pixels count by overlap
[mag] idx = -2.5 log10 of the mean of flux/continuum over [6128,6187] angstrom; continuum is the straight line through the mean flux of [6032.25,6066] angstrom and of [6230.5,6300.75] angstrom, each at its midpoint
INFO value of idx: 0.03 mag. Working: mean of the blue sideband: 23.6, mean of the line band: 22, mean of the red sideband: 21.7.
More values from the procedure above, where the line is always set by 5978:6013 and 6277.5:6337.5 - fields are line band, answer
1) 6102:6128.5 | 0.063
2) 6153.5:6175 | 0.031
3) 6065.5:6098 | -0.032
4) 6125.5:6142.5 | 0.019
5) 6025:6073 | -0.041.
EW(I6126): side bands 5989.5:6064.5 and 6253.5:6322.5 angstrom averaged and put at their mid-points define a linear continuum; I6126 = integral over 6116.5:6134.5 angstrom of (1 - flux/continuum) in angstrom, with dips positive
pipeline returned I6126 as 1.0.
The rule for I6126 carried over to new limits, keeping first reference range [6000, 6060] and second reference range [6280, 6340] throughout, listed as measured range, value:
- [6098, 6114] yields 1.06 angstrom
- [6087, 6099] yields 0.00 angstrom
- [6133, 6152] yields 0.21 angstrom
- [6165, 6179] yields 0.08 angstrom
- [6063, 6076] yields -0.55 angstrom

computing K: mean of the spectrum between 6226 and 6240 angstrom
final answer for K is 19.9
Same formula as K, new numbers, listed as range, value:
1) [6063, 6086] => 23.5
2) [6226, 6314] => 21.6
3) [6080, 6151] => 21.8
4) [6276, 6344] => 21.7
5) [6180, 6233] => 21.5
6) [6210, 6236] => 20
